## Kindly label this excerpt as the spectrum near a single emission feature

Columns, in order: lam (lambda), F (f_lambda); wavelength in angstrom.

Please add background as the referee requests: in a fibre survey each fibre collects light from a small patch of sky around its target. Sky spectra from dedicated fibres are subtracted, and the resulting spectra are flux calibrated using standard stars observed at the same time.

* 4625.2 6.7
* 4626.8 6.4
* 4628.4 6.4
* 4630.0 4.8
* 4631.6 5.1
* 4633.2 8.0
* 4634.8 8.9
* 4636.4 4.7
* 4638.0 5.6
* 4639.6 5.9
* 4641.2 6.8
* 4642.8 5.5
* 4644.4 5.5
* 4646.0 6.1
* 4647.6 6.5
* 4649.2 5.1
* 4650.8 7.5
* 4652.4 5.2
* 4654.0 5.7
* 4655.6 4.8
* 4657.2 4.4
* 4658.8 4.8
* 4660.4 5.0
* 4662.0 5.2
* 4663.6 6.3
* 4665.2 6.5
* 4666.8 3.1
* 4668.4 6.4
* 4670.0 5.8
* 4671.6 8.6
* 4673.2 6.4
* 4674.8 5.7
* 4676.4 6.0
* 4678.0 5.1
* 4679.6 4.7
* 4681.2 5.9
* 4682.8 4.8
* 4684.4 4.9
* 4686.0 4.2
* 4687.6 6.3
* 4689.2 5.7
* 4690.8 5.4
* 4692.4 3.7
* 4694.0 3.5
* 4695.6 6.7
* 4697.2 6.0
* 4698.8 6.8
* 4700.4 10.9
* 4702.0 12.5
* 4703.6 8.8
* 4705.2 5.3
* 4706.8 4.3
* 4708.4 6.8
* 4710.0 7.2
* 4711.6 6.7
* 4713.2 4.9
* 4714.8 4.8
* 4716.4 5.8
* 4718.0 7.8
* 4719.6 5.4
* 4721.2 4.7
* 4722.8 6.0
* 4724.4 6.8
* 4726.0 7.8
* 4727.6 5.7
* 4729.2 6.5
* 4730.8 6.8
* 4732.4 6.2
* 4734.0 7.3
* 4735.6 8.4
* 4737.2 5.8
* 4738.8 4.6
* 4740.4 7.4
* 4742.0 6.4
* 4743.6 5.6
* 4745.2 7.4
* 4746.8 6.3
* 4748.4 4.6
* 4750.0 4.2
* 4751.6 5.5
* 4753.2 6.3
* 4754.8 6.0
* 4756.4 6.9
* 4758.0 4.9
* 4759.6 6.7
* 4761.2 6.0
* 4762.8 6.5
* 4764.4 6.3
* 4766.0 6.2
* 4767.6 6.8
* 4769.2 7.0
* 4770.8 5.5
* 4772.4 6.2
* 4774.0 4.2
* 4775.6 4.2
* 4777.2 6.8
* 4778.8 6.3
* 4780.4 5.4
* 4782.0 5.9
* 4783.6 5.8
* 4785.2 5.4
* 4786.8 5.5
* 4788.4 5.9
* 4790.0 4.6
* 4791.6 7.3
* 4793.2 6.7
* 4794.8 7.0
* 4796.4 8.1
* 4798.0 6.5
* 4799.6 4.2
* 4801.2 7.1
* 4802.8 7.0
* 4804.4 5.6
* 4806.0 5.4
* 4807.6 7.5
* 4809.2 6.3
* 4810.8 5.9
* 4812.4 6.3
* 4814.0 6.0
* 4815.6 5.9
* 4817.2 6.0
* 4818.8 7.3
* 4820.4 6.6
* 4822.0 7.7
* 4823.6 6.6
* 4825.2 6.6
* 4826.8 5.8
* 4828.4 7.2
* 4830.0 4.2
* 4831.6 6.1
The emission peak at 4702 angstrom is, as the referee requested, H-gamma 4340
